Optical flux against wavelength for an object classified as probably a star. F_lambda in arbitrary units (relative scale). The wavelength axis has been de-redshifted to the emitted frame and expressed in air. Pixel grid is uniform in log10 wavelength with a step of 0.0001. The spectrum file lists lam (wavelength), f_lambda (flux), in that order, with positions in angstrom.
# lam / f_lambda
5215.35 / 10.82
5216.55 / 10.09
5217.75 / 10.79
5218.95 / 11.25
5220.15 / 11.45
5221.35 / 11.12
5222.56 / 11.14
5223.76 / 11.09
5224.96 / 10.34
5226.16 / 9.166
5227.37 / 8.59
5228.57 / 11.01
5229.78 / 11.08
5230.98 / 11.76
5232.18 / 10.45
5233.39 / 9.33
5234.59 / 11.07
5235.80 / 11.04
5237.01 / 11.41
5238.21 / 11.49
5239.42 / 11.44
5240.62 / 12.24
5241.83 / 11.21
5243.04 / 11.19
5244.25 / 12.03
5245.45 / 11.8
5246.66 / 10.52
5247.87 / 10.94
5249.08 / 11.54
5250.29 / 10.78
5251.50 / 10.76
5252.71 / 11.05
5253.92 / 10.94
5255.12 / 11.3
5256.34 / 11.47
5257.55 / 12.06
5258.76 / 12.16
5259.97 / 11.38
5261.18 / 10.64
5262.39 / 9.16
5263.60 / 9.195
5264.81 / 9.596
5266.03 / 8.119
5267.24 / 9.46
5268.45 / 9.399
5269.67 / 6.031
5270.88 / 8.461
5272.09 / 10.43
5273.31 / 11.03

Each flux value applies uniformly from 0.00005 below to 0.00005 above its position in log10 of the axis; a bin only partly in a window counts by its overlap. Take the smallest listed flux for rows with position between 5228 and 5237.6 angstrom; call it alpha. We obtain 9.33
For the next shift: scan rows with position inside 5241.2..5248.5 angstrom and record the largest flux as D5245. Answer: 12.03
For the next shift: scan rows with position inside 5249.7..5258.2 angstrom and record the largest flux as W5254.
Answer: 12.06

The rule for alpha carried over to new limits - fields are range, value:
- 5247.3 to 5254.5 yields 10.76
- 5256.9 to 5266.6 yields 8.119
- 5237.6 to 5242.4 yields 11.21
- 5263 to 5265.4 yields 9.195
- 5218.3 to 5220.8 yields 11.25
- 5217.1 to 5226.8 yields 9.166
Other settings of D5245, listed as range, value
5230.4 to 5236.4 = 11.76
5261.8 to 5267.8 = 9.596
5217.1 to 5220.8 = 11.45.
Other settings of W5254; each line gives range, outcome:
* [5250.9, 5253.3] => 11.05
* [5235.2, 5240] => 11.49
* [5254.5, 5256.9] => 11.47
